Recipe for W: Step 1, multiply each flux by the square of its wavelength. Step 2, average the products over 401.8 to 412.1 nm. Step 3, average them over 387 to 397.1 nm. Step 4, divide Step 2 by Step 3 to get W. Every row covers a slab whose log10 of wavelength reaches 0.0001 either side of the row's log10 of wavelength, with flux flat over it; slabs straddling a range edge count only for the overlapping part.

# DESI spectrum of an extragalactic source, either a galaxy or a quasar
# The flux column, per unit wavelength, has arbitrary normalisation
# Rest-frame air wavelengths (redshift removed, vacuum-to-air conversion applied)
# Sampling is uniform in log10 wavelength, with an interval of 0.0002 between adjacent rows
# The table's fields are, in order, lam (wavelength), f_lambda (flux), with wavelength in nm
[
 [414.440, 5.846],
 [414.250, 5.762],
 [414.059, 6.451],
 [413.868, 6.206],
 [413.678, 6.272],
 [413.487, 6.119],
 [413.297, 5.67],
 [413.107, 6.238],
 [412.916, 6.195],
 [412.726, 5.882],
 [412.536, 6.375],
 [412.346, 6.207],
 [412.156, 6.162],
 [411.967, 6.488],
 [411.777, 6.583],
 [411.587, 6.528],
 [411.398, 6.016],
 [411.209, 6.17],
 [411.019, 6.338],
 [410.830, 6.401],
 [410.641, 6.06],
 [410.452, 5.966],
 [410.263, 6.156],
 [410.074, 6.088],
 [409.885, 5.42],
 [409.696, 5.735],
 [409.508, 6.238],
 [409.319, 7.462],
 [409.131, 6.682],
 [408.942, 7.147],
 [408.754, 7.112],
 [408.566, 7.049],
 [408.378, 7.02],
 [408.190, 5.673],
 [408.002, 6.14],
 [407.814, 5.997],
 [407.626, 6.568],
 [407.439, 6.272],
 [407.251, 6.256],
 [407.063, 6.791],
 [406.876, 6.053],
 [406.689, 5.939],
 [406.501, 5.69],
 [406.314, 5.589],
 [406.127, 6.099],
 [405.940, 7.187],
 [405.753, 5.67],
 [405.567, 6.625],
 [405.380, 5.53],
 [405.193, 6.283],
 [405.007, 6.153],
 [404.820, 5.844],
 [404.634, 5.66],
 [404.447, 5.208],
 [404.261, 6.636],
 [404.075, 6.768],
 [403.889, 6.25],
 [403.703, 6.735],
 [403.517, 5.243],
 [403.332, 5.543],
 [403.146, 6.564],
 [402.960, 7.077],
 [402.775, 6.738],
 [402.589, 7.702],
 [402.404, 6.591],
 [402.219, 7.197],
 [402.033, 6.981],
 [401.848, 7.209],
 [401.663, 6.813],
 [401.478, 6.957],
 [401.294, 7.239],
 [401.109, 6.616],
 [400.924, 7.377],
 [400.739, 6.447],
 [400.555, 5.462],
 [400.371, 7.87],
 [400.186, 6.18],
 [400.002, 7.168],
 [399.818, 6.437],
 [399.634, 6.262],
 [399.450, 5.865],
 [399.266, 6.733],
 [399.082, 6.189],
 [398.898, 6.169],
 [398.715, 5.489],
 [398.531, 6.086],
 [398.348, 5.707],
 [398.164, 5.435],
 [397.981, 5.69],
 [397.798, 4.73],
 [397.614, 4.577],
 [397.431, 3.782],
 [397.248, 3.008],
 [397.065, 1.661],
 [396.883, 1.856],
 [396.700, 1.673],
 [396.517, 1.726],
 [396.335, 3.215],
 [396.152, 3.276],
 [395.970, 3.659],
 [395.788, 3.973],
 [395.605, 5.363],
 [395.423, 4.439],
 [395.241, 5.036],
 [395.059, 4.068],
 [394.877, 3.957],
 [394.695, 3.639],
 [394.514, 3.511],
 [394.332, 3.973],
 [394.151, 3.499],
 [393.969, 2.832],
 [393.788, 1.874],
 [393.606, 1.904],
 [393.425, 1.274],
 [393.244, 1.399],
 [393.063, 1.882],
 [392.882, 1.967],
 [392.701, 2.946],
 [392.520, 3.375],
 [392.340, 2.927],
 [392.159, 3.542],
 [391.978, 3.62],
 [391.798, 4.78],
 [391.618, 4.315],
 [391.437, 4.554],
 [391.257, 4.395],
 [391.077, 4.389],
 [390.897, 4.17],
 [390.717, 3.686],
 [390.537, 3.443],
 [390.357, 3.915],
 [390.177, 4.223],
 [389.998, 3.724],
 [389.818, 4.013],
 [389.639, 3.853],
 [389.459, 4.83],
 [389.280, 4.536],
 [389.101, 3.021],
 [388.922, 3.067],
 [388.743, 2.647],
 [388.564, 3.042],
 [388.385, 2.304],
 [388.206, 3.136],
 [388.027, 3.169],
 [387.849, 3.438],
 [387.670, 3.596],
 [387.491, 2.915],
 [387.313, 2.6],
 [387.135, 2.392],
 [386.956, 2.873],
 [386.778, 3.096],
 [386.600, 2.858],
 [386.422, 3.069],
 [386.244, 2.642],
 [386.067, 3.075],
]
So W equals 2.05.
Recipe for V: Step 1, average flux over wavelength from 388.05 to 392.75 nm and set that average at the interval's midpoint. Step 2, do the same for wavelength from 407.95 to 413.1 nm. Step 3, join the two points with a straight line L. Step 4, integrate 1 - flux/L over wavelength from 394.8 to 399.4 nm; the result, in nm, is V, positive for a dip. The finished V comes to 0.29 nm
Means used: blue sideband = 3.71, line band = 4.32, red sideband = 6.34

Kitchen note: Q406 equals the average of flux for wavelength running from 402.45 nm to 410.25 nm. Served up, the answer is 6.3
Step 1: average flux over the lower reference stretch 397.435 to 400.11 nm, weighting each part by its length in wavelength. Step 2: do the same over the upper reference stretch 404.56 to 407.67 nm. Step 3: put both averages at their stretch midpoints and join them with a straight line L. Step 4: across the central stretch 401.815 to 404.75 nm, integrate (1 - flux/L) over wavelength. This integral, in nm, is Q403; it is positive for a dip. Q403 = -0.23 nm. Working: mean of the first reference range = 5.83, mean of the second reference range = 6.13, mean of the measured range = 6.49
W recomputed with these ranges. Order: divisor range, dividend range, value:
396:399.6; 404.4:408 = 1.45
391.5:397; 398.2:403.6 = 2.13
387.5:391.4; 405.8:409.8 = 1.92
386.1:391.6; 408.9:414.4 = 2.01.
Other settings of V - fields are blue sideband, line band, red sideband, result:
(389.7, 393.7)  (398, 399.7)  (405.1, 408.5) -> -0.45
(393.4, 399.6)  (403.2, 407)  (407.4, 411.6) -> -0.33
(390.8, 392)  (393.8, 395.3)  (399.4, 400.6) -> 0.43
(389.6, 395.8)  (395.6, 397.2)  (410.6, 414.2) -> 0.49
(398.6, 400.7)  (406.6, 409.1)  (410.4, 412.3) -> -0.07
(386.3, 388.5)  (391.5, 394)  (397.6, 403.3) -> 0.89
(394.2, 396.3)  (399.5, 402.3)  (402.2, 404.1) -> -0.46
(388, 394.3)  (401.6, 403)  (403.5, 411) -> -0.44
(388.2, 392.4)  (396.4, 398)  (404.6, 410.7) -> 0.57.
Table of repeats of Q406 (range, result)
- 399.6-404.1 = 6.7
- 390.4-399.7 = 3.87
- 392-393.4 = 2.57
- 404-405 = 6.02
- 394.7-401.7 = 5.09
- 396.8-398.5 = 4.14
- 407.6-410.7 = 6.38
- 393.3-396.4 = 3.48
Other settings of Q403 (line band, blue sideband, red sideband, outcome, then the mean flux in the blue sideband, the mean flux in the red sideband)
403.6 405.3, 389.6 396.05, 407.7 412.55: -0.23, 3.56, 6.35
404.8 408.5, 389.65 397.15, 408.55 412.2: -0.30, 3.36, 6.38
